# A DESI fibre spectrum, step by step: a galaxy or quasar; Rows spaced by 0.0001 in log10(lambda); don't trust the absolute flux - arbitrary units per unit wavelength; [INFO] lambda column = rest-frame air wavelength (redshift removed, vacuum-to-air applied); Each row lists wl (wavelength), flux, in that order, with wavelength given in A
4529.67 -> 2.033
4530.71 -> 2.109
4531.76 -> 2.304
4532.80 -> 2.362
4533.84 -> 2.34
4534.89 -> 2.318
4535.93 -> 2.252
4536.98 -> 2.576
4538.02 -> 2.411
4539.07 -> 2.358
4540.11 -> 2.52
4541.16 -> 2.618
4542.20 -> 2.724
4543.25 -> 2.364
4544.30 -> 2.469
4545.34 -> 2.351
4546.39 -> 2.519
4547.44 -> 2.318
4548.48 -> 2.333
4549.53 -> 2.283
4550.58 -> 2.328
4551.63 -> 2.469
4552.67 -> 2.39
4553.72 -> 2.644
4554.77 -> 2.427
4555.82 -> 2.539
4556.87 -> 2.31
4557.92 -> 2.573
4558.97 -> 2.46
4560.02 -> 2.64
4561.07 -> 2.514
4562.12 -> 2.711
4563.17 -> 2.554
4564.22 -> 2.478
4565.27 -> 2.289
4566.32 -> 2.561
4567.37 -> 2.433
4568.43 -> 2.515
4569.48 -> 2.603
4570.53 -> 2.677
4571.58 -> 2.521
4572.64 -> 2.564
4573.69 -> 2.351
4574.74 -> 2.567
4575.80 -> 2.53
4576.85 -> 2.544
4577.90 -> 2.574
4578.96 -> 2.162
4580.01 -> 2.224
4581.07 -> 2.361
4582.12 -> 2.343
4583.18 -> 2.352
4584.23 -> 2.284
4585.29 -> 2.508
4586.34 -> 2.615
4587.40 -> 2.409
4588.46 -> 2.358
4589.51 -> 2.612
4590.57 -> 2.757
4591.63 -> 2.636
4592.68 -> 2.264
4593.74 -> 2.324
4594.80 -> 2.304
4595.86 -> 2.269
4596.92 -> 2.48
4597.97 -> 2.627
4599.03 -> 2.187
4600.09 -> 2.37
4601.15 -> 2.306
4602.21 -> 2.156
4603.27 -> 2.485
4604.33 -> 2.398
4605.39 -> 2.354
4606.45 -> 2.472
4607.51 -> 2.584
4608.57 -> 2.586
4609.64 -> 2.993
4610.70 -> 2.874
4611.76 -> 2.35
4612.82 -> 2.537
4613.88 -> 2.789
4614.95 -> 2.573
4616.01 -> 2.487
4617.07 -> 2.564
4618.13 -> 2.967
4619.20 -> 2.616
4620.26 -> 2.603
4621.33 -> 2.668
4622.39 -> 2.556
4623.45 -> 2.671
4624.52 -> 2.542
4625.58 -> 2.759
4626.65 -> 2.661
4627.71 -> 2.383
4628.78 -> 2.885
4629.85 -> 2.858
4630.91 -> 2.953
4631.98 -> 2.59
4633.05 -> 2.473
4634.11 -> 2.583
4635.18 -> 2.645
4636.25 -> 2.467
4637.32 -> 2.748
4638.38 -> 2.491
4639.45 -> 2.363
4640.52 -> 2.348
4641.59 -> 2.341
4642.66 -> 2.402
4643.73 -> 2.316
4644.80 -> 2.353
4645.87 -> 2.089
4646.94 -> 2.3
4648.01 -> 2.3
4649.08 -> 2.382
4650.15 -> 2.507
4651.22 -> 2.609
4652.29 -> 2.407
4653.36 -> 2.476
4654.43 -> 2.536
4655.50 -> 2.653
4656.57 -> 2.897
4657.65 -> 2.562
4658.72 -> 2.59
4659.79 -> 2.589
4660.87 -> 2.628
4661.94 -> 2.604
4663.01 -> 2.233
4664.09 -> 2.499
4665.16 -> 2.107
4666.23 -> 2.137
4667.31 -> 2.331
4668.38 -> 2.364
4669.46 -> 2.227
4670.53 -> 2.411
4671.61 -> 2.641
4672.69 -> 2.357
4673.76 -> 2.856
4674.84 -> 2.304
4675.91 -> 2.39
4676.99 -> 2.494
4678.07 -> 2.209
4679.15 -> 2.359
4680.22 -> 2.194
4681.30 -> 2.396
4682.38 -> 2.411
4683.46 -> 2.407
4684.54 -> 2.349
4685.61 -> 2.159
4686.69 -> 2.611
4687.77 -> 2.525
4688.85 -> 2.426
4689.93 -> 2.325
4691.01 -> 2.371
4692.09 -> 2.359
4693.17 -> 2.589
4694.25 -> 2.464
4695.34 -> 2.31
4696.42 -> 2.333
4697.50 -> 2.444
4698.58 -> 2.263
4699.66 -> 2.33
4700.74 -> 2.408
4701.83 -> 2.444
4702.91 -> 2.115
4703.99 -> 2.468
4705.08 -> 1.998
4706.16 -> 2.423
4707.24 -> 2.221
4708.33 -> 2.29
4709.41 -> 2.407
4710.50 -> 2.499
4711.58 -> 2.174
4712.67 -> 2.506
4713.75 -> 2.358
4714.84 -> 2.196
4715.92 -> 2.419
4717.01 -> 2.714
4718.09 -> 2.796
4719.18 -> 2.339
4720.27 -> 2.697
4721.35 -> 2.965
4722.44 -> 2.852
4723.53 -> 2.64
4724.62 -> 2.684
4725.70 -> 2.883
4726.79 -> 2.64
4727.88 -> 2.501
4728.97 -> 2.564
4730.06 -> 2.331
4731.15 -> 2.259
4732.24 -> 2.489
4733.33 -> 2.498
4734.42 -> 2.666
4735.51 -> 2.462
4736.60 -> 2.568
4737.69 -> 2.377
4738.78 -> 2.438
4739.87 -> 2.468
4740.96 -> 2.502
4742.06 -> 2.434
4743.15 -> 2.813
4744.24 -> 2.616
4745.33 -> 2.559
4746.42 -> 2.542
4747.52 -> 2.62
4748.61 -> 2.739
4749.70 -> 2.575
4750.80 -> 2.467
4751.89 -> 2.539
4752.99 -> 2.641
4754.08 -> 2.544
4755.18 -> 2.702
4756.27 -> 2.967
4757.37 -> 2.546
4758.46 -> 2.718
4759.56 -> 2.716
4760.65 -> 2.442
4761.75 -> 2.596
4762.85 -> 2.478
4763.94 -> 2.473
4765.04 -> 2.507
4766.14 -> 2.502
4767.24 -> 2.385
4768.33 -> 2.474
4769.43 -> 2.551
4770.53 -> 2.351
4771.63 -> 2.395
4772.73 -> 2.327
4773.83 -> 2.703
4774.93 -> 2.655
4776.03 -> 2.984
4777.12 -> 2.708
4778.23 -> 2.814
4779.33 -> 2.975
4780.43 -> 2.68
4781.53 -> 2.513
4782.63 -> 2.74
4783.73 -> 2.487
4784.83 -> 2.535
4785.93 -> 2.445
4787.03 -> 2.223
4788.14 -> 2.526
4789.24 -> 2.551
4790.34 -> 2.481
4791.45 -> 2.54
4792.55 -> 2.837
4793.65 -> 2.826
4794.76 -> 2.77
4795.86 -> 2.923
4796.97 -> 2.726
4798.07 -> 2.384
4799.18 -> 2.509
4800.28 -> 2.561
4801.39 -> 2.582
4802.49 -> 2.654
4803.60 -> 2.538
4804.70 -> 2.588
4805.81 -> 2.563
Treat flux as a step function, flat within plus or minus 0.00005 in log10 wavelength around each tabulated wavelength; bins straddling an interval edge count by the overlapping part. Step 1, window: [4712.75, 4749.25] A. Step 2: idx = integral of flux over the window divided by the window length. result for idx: 2.56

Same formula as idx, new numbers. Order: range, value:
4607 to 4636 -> 2.66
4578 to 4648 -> 2.5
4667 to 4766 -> 2.48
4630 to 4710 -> 2.42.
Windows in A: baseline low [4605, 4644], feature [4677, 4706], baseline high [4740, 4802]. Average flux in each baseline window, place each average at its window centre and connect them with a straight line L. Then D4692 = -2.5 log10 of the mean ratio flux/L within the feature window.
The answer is 0.104 mag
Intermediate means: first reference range 2.6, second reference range 2.6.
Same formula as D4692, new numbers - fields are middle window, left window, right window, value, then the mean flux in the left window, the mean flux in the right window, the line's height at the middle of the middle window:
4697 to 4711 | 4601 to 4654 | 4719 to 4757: 0.11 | 2.54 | 2.59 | 2.57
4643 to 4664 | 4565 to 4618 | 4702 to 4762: 0.01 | 2.48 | 2.53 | 2.5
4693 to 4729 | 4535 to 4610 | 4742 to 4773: 0.03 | 2.46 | 2.56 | 2.54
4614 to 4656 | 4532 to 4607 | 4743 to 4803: -0.02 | 2.44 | 2.6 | 2.49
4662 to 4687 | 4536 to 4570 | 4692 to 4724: 0.03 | 2.47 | 2.43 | 2.44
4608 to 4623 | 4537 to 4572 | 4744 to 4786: -0.06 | 2.48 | 2.6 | 2.52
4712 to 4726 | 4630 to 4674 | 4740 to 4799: -0.03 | 2.47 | 2.6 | 2.54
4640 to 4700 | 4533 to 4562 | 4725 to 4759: 0.05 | 2.45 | 2.57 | 2.53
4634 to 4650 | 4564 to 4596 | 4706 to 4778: 0.04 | 2.45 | 2.55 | 2.49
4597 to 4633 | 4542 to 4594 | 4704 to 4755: -0.04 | 2.47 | 2.52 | 2.48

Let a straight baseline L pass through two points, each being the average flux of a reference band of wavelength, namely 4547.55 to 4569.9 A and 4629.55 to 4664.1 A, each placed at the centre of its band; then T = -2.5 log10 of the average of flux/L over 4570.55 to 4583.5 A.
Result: 0.02 mag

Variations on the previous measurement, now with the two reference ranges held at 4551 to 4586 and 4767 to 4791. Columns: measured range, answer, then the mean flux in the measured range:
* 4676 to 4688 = 0.069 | 2.37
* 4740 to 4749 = -0.017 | 2.59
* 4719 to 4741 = -0.008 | 2.57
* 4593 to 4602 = 0.063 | 2.35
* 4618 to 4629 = -0.062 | 2.65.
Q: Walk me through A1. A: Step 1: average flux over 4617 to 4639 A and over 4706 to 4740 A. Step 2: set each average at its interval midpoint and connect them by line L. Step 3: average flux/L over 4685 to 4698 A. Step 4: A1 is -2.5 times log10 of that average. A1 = 0.07 mag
